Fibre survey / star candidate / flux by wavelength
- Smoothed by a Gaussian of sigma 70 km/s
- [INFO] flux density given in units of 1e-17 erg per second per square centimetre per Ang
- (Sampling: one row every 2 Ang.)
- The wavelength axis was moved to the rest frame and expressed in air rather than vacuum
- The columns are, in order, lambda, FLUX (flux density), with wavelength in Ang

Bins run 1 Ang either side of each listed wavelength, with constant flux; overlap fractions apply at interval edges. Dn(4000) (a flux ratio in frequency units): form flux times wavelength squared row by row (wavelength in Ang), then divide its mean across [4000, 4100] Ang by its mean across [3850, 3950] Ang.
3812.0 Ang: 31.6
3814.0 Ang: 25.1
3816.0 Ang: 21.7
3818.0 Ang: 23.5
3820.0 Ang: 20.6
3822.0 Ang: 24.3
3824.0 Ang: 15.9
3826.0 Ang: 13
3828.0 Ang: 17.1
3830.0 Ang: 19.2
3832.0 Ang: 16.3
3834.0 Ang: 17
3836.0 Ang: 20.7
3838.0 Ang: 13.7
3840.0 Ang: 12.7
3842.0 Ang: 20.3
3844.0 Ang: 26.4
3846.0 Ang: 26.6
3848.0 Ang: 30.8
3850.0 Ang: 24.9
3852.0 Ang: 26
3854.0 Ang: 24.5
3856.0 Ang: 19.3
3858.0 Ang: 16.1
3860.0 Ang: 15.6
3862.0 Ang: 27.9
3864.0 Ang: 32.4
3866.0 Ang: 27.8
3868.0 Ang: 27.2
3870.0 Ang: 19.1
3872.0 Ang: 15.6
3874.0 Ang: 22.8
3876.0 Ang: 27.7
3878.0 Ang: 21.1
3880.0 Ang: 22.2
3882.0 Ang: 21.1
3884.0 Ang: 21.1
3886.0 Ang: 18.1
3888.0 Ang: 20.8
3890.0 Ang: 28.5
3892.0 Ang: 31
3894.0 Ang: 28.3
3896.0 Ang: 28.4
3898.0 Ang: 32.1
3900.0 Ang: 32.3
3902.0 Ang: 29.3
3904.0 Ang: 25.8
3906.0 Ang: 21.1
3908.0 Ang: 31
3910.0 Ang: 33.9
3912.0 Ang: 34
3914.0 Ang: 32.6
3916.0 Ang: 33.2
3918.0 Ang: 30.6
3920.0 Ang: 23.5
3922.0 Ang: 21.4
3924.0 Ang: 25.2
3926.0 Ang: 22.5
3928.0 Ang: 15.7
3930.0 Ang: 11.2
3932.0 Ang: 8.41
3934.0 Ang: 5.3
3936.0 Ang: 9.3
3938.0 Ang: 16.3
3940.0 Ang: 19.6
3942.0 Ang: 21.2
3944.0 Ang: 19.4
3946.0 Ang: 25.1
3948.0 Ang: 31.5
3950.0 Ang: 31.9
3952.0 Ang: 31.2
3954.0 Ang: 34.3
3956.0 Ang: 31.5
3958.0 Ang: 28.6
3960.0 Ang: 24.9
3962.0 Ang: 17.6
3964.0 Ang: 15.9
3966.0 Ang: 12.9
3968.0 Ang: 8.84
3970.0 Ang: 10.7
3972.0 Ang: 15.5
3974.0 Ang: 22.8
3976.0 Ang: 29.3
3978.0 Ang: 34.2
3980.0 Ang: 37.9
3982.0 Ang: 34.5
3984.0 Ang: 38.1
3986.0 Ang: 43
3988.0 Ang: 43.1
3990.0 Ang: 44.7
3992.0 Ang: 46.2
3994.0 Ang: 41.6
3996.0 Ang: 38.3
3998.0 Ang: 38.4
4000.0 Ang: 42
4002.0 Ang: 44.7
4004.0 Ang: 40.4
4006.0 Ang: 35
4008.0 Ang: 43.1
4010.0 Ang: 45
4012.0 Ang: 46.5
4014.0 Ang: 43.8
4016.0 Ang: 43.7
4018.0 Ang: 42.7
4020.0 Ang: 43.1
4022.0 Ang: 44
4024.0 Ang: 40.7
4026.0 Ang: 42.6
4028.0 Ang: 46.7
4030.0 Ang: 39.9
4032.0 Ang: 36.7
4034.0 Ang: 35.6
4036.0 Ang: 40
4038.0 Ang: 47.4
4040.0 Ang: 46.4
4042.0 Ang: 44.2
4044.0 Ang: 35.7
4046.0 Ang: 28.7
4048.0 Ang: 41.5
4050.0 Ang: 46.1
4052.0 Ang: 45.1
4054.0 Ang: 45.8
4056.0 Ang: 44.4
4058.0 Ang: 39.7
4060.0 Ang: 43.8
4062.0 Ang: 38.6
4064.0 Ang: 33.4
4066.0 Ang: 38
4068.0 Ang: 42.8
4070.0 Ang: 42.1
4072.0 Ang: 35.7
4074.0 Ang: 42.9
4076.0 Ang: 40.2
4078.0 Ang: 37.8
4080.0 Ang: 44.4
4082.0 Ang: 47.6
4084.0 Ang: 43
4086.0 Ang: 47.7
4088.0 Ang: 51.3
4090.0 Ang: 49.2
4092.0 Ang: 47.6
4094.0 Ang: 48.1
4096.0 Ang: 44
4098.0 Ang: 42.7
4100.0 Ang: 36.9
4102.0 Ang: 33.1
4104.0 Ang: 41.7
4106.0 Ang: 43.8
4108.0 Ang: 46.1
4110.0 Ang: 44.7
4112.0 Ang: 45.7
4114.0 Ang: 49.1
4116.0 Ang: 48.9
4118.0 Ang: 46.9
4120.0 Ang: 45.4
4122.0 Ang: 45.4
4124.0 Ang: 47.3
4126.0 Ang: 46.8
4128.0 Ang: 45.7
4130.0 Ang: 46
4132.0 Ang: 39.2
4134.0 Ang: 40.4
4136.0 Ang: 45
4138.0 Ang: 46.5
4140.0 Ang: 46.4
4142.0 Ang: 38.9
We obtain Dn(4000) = 1.93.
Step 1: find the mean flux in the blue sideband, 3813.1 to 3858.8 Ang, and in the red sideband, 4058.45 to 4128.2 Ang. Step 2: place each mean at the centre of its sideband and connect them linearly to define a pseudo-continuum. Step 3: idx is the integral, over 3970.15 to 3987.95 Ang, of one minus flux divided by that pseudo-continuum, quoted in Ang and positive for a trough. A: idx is 1.1 Ang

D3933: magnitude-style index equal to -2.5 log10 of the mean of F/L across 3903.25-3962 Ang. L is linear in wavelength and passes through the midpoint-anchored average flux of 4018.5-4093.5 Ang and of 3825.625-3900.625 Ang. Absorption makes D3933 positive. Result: 0.23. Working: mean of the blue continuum 22.8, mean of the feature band 24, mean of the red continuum 42.2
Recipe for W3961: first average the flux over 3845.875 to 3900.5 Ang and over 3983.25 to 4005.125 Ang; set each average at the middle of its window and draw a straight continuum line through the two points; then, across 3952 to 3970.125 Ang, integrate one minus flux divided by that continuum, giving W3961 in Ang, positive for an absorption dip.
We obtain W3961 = 7.5 Ang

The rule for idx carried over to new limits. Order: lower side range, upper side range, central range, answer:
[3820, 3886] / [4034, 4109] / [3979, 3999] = -3.60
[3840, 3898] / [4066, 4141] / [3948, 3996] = 4.73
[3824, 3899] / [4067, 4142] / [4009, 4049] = -4.70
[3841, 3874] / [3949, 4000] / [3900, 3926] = -1.42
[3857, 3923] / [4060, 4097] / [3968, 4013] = -1.50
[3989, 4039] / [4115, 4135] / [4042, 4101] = 1.97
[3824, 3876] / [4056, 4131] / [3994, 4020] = -4.56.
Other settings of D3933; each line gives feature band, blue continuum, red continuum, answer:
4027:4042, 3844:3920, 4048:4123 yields -0.08 mag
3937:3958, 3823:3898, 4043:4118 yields 0.16 mag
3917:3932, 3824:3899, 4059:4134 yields 0.33 mag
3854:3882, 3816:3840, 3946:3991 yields -0.08 mag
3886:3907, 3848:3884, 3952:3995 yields -0.10 mag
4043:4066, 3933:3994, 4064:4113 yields -0.05 mag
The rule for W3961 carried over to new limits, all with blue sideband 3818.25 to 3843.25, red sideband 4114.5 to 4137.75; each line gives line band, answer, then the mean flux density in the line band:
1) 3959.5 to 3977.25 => 7.5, 17.6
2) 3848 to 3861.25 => -1.3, 21.9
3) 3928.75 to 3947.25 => 8.4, 15.3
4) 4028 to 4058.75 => -3.0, 41.3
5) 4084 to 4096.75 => -1.7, 47.7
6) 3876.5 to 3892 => 0.1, 22.6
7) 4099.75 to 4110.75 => 0.5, 41.2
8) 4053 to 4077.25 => -0.6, 40.6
